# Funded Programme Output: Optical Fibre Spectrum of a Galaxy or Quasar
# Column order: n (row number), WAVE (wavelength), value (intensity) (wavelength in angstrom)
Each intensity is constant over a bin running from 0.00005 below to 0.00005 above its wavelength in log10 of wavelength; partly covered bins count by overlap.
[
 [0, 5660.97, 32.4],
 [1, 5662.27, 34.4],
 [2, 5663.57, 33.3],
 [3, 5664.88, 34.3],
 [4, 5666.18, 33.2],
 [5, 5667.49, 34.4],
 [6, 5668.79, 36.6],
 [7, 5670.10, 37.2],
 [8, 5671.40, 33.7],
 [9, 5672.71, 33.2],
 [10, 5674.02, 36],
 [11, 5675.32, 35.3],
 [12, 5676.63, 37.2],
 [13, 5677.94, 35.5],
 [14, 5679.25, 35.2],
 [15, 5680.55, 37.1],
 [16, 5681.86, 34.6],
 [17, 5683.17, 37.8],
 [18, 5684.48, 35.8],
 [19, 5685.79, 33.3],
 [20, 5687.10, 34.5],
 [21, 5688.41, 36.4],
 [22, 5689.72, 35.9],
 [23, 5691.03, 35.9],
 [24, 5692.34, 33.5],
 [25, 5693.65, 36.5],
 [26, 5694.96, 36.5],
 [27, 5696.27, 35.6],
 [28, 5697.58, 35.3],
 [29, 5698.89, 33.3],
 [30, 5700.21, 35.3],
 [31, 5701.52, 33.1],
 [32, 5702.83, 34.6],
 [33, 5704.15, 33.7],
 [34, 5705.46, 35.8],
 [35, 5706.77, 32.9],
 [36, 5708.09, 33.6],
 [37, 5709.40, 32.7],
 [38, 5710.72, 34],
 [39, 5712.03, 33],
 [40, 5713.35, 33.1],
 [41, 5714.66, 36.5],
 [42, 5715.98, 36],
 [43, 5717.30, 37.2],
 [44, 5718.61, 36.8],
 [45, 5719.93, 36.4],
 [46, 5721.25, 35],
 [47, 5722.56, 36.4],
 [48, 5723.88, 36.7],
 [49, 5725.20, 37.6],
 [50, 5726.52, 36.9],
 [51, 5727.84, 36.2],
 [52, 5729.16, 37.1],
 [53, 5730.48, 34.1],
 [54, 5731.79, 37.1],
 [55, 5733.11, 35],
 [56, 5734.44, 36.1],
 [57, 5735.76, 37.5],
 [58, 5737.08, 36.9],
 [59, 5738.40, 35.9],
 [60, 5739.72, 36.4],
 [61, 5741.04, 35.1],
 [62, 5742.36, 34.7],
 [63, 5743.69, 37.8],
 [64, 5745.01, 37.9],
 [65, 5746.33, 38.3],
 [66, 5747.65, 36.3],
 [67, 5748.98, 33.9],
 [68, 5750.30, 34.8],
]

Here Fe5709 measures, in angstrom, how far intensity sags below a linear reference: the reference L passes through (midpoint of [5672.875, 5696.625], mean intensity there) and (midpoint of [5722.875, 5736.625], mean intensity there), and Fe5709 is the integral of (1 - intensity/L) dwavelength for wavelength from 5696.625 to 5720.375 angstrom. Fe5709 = 0.9 angstrom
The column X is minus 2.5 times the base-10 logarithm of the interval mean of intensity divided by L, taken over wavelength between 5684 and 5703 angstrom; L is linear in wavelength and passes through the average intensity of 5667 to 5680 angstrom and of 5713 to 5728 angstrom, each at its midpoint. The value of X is 0.02 mag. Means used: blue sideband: 35.5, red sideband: 36.3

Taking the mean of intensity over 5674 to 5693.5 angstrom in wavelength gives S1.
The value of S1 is 35.6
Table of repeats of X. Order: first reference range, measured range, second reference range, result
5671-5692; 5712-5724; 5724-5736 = 0.010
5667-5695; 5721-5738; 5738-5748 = 0.000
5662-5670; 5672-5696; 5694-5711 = -0.034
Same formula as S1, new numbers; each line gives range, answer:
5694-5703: 34.9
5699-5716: 34.1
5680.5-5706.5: 35.1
